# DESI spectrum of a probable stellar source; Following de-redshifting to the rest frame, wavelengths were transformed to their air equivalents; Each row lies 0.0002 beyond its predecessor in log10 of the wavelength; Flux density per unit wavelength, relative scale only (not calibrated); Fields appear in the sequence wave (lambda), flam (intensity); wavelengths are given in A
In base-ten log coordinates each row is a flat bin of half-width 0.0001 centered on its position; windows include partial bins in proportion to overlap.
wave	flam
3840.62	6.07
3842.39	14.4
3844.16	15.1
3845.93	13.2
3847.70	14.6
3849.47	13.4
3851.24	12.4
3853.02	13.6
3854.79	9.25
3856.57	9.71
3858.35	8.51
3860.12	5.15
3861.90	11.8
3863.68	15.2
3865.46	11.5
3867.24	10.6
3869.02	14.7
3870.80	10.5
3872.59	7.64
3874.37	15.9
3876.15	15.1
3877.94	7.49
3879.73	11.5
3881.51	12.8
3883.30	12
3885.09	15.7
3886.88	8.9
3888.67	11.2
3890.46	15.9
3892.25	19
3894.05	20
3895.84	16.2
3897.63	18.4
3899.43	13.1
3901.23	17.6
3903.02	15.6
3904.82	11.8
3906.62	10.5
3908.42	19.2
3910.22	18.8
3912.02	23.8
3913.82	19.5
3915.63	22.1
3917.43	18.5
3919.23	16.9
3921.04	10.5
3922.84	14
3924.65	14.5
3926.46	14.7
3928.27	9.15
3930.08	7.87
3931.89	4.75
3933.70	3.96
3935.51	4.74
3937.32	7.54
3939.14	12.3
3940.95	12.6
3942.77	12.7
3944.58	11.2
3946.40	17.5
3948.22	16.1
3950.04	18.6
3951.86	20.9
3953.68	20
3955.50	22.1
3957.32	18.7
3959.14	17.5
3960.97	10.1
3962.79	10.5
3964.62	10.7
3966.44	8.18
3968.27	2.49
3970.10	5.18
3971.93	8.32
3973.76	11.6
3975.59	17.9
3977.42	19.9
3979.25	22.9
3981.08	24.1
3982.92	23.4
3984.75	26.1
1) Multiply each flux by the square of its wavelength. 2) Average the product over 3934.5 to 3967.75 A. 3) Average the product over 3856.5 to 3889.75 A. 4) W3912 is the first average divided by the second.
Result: 1.3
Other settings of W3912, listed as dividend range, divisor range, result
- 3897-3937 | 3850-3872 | 1.30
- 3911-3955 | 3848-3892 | 1.22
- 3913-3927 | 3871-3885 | 1.40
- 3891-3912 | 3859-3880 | 1.49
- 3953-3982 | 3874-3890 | 1.22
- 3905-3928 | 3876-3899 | 1.19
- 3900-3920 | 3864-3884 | 1.51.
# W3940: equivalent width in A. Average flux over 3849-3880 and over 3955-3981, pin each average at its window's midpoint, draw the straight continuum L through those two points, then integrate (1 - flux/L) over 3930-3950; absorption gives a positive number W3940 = 3.66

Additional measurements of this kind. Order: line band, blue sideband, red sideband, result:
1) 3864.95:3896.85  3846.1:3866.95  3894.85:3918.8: 2.6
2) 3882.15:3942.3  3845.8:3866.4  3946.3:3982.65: -2.9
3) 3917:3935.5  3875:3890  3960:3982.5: 2.2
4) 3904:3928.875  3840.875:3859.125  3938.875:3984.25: -3.8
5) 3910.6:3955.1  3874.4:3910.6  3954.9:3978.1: -2.5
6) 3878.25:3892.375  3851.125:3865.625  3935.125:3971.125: -1.8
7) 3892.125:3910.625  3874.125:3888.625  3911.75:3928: -2.3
